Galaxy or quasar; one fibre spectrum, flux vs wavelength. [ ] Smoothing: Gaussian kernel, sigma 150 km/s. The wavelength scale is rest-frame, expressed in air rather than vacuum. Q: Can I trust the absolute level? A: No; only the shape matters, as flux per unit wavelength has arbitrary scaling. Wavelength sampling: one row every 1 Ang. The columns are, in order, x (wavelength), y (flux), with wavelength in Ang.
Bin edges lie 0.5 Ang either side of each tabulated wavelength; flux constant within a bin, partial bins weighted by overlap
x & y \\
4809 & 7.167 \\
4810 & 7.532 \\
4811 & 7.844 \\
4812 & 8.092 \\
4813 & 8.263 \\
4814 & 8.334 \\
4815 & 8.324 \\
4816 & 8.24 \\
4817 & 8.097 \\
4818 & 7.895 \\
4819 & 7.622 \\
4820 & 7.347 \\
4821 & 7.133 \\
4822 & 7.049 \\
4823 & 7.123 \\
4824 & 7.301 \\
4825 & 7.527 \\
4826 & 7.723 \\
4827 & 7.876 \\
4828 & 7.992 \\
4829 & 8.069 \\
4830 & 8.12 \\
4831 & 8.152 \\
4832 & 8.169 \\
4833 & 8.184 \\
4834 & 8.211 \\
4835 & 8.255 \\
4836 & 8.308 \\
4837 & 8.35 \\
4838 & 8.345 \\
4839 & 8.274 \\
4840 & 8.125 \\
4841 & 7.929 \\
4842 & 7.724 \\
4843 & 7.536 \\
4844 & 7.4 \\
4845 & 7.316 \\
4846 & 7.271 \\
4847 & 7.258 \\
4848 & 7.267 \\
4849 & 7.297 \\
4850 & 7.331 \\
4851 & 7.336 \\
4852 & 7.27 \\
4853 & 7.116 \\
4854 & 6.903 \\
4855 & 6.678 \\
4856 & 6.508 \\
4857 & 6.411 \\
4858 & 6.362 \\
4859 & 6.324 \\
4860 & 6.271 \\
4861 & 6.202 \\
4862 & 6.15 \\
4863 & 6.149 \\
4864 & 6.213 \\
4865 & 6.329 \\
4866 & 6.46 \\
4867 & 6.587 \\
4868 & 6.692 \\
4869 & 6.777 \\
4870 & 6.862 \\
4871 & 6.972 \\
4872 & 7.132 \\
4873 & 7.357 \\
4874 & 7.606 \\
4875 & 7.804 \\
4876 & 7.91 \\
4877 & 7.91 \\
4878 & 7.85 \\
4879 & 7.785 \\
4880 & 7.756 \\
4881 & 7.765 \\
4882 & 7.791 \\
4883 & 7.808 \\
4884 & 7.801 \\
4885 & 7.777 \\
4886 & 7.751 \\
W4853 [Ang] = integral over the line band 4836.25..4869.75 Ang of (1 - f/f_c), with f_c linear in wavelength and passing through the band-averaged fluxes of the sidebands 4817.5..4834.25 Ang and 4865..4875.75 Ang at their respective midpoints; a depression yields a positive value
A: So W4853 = 1.2 Ang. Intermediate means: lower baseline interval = 7.73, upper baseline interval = 7.01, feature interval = 7.04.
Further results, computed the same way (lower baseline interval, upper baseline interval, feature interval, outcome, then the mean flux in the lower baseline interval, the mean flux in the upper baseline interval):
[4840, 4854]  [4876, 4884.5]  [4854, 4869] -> 2.31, 7.4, 7.81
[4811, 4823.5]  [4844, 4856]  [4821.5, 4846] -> -1.28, 7.8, 7.17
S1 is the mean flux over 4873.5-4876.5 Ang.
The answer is 7.77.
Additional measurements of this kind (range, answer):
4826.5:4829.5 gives 7.98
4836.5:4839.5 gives 8.32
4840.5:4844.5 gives 7.65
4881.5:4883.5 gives 7.8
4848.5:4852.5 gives 7.31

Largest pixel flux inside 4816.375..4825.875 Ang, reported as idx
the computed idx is 8.097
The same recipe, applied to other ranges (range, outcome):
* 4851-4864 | 7.336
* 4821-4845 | 8.35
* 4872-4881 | 7.91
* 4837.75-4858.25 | 8.345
